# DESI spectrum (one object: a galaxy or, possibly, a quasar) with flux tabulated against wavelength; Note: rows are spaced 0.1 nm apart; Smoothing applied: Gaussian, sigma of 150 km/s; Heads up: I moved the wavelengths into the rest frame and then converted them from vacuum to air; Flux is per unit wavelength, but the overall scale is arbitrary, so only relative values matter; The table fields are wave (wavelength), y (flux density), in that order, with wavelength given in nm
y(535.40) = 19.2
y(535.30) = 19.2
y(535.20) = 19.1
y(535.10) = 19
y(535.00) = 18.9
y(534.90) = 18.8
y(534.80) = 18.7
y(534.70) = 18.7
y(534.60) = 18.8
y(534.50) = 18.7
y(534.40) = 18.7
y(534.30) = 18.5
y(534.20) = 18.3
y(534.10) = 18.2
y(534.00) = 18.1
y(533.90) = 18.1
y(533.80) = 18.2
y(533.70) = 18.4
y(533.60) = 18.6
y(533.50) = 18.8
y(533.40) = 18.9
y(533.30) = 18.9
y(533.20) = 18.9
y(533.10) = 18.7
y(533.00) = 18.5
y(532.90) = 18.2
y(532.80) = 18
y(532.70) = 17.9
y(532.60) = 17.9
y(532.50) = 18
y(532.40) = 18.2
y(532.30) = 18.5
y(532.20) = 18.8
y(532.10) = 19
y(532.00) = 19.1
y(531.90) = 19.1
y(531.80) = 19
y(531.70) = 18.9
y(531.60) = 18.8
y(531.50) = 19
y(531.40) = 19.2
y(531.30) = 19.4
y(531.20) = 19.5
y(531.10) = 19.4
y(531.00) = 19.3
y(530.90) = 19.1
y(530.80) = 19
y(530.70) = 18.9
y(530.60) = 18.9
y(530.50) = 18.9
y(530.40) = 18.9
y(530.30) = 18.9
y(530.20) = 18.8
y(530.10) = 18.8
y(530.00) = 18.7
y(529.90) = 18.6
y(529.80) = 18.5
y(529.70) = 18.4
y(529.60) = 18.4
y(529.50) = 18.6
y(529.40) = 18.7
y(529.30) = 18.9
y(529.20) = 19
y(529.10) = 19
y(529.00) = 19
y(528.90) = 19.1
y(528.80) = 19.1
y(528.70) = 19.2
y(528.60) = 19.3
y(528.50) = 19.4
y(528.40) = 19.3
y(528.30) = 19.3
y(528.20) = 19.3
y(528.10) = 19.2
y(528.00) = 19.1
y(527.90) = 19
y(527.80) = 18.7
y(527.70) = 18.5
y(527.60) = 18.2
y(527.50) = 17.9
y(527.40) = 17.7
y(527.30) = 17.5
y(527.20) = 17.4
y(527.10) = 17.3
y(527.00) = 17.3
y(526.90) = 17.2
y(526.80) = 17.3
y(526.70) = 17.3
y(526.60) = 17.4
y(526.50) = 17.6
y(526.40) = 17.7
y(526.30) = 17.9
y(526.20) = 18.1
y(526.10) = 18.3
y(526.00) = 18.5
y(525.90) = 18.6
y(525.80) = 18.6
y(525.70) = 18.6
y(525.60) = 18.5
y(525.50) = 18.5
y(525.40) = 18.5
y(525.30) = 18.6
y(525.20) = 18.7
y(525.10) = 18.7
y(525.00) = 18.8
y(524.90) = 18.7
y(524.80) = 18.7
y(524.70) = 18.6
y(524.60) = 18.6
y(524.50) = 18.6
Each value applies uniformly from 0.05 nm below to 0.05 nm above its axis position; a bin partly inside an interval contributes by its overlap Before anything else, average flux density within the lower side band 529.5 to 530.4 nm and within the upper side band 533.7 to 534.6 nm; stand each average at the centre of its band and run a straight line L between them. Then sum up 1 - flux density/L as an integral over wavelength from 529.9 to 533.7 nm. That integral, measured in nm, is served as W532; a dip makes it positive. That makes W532 -0.05 nm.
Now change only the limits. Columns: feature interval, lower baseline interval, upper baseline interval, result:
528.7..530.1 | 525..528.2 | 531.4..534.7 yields -0.03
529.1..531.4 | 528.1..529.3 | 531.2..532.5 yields 0.02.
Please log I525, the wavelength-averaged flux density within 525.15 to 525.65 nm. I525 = 18.6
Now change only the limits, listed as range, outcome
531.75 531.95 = 19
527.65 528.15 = 18.9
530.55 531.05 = 19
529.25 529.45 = 18.8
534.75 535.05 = 18.8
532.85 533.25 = 18.6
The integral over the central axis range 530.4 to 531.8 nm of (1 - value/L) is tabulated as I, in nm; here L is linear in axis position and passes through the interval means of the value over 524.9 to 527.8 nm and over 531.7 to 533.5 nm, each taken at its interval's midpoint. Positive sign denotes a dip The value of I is -0.05 nm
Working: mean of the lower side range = 18.1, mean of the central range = 19.1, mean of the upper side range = 18.6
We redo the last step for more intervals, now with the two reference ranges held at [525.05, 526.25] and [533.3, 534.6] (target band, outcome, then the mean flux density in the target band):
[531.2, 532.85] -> -0.02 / 18.7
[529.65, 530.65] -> -0.01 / 18.7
